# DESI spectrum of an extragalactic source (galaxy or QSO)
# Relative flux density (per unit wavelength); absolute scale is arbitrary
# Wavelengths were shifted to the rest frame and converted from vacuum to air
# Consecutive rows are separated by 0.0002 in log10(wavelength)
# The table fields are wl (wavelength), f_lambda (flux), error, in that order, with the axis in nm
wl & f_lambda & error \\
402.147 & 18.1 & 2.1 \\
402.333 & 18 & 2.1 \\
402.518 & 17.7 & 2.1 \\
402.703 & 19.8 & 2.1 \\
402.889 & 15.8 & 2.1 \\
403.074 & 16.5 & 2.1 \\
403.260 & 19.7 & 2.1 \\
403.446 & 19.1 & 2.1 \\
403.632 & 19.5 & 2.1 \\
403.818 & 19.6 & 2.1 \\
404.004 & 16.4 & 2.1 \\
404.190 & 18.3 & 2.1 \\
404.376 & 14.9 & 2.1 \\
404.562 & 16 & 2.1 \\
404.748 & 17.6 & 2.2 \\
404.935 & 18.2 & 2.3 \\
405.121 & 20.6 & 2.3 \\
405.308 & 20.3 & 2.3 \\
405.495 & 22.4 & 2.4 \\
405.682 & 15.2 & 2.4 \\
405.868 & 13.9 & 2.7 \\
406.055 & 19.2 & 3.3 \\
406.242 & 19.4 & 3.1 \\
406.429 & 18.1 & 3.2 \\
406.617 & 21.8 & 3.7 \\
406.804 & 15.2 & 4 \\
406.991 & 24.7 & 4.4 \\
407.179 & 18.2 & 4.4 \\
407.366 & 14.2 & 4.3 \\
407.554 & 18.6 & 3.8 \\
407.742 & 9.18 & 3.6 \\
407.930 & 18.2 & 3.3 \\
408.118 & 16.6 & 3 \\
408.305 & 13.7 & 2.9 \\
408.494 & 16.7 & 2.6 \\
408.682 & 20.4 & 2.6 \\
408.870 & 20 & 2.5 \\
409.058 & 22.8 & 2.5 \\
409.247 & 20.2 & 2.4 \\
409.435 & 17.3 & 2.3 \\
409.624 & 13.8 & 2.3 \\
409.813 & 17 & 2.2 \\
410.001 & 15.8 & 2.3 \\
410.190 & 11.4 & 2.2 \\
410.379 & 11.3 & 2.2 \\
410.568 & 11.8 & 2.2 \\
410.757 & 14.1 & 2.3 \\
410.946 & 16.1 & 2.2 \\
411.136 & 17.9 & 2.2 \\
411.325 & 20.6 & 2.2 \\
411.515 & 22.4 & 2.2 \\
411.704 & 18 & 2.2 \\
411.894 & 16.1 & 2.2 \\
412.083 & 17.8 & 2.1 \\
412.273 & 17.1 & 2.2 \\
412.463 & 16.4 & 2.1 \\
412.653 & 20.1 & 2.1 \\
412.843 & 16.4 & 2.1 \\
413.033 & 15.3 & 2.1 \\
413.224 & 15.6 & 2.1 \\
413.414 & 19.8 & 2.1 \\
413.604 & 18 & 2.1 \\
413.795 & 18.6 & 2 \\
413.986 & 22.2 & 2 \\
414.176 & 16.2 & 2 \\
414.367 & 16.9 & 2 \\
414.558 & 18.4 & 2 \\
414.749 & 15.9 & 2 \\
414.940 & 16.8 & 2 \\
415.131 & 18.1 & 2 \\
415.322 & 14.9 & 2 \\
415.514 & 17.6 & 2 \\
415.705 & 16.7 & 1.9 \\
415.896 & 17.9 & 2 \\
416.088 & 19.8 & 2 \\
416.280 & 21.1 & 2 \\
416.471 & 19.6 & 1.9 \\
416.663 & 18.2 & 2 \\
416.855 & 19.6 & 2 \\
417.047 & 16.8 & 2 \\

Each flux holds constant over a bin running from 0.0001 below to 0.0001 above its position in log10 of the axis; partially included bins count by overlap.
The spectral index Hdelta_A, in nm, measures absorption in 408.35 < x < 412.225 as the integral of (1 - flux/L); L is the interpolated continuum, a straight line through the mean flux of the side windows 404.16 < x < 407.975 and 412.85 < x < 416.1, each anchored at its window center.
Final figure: 0.13 nm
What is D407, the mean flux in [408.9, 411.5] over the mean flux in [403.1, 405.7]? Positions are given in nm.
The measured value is 0.89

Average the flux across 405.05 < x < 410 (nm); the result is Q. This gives 17.9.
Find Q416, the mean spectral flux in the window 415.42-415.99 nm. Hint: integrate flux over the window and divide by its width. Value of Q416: 17.4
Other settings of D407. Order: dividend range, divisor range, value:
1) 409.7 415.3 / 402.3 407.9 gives 0.94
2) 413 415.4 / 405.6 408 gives 1.01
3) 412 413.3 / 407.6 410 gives 0.99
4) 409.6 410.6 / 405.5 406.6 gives 0.76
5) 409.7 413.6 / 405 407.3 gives 0.87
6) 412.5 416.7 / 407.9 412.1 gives 1.06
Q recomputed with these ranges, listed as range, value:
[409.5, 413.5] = 16.4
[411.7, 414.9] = 17.6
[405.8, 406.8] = 18.3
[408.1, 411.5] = 16.7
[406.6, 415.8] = 17.2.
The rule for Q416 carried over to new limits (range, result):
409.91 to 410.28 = 13.6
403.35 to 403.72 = 19.3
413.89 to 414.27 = 19.2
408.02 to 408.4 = 15.2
